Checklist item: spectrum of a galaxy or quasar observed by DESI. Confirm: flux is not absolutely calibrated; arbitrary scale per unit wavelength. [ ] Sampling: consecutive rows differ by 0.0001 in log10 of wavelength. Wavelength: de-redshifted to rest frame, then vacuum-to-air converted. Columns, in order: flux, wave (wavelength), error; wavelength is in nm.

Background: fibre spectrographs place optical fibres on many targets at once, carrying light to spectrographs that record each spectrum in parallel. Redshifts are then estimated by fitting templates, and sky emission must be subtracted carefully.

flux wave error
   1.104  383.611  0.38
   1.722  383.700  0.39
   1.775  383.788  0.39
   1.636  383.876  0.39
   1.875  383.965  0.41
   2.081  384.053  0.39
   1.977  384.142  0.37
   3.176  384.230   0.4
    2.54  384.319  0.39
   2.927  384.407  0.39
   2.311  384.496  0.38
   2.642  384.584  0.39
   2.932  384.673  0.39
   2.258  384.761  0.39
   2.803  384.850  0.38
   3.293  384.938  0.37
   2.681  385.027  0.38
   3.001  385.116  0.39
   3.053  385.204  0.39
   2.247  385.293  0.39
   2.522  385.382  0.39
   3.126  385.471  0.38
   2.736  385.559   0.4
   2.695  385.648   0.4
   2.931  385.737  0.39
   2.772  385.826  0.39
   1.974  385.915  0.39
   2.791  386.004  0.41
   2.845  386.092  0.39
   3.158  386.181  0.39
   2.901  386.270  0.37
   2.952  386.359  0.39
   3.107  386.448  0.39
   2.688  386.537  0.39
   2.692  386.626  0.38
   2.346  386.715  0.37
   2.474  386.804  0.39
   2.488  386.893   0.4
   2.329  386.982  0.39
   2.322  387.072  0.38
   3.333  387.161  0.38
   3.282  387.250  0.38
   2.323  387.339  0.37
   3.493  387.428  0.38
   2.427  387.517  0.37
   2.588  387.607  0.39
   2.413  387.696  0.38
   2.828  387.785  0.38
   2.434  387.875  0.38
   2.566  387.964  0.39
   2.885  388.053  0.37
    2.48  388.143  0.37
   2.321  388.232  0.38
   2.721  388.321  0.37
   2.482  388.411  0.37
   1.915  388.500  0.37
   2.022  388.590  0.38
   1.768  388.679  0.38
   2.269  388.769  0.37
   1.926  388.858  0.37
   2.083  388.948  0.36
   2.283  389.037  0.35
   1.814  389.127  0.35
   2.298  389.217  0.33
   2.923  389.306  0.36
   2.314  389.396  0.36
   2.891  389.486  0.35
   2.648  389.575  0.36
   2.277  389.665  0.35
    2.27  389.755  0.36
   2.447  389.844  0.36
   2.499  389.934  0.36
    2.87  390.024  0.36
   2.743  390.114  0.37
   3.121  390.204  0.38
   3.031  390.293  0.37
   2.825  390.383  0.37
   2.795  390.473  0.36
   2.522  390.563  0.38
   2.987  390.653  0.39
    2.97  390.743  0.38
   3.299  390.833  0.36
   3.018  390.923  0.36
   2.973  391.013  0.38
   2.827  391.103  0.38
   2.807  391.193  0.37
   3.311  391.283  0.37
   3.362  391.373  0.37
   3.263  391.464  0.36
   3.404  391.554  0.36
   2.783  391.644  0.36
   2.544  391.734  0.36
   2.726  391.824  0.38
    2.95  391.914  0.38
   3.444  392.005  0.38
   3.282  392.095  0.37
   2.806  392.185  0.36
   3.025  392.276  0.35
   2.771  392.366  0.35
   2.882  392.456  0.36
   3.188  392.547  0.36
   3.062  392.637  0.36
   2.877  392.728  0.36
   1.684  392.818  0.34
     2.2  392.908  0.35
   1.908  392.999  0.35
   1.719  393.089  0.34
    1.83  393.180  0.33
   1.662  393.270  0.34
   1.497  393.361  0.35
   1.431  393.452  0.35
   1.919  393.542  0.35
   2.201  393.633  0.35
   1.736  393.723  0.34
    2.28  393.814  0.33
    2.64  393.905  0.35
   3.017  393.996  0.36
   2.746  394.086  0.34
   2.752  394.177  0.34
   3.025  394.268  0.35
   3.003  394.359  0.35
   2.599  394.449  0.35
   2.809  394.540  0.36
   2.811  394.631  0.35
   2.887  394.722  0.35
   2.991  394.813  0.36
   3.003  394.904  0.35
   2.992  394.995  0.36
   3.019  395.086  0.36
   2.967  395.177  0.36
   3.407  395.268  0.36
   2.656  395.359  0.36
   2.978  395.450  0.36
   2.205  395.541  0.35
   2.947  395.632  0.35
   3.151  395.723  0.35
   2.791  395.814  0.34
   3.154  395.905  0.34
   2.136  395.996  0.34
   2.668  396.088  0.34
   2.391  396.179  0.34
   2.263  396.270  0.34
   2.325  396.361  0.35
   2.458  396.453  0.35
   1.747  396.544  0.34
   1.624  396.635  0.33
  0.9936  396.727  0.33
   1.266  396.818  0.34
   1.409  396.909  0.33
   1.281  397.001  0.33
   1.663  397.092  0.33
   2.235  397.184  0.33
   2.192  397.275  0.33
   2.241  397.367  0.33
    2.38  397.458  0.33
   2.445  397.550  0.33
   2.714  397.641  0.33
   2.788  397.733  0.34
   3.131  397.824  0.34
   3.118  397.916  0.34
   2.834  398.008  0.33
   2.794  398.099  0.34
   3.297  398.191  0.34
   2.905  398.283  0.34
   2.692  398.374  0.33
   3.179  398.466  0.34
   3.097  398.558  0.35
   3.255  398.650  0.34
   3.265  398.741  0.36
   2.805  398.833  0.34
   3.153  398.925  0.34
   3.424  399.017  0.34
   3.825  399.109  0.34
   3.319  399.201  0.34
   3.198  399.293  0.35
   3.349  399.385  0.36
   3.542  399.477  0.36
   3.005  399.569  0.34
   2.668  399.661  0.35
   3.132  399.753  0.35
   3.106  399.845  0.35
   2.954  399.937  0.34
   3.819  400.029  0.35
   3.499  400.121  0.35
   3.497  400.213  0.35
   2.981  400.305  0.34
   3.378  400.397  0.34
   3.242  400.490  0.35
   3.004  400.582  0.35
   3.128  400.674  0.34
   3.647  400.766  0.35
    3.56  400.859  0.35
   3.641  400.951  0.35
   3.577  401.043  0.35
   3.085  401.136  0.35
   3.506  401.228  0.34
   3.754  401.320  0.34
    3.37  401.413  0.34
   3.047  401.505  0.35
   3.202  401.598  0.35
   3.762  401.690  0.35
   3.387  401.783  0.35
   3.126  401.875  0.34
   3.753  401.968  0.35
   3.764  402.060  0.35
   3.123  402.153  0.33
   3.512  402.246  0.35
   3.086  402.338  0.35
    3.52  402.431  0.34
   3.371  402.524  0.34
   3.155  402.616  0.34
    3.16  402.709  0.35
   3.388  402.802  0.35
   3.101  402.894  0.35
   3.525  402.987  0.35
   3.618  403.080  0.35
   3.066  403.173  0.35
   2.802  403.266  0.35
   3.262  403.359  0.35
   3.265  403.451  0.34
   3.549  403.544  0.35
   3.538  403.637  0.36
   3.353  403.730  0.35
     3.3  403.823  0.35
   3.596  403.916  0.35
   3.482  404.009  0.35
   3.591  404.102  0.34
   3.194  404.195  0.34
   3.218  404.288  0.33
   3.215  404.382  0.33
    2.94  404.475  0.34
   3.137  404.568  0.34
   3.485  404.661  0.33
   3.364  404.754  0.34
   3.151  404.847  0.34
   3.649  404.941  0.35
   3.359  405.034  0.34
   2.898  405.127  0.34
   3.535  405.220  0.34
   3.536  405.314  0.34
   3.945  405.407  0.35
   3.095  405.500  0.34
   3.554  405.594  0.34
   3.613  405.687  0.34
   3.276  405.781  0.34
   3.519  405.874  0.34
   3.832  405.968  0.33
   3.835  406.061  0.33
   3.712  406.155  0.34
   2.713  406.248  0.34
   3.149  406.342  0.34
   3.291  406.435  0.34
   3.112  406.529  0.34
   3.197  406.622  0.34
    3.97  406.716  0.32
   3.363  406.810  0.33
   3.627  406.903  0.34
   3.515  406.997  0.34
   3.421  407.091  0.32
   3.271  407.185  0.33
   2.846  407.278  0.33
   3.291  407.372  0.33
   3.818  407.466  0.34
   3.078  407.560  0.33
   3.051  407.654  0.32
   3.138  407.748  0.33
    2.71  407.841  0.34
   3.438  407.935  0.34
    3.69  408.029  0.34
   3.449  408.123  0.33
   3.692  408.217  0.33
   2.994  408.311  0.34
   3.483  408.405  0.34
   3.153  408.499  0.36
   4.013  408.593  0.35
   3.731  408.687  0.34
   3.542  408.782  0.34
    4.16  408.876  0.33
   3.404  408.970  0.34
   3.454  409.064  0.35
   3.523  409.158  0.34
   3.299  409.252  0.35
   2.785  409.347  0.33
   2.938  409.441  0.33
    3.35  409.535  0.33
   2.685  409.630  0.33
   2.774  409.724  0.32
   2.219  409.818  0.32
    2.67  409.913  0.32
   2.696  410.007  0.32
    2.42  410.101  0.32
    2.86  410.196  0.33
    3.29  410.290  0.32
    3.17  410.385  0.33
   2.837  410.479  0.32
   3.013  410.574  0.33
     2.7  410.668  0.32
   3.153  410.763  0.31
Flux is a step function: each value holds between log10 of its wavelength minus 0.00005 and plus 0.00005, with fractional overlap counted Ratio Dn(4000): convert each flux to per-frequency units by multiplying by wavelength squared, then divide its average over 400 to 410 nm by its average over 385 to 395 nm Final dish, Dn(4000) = 1.4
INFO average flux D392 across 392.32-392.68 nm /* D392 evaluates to 2.98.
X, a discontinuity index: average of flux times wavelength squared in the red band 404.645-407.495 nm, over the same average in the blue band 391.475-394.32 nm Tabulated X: 1.44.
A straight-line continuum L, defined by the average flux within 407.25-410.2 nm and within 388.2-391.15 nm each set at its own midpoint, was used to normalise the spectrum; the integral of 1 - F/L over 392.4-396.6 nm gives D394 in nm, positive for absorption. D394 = 0.29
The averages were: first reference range 2.55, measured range 2.53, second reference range 3.2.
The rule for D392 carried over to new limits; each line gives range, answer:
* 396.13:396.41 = 2.33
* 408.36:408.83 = 3.58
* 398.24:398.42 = 2.81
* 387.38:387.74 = 2.73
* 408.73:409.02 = 3.69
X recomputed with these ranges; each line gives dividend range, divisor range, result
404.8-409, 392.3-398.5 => 1.46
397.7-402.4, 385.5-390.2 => 1.35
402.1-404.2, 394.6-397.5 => 1.43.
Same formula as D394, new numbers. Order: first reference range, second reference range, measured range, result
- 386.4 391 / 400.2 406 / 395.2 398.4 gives 0.62 nm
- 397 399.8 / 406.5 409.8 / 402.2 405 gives -0.17 nm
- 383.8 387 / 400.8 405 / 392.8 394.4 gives 0.42 nm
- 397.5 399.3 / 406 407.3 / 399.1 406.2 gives -0.32 nm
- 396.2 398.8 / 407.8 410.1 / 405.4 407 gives -0.22 nm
